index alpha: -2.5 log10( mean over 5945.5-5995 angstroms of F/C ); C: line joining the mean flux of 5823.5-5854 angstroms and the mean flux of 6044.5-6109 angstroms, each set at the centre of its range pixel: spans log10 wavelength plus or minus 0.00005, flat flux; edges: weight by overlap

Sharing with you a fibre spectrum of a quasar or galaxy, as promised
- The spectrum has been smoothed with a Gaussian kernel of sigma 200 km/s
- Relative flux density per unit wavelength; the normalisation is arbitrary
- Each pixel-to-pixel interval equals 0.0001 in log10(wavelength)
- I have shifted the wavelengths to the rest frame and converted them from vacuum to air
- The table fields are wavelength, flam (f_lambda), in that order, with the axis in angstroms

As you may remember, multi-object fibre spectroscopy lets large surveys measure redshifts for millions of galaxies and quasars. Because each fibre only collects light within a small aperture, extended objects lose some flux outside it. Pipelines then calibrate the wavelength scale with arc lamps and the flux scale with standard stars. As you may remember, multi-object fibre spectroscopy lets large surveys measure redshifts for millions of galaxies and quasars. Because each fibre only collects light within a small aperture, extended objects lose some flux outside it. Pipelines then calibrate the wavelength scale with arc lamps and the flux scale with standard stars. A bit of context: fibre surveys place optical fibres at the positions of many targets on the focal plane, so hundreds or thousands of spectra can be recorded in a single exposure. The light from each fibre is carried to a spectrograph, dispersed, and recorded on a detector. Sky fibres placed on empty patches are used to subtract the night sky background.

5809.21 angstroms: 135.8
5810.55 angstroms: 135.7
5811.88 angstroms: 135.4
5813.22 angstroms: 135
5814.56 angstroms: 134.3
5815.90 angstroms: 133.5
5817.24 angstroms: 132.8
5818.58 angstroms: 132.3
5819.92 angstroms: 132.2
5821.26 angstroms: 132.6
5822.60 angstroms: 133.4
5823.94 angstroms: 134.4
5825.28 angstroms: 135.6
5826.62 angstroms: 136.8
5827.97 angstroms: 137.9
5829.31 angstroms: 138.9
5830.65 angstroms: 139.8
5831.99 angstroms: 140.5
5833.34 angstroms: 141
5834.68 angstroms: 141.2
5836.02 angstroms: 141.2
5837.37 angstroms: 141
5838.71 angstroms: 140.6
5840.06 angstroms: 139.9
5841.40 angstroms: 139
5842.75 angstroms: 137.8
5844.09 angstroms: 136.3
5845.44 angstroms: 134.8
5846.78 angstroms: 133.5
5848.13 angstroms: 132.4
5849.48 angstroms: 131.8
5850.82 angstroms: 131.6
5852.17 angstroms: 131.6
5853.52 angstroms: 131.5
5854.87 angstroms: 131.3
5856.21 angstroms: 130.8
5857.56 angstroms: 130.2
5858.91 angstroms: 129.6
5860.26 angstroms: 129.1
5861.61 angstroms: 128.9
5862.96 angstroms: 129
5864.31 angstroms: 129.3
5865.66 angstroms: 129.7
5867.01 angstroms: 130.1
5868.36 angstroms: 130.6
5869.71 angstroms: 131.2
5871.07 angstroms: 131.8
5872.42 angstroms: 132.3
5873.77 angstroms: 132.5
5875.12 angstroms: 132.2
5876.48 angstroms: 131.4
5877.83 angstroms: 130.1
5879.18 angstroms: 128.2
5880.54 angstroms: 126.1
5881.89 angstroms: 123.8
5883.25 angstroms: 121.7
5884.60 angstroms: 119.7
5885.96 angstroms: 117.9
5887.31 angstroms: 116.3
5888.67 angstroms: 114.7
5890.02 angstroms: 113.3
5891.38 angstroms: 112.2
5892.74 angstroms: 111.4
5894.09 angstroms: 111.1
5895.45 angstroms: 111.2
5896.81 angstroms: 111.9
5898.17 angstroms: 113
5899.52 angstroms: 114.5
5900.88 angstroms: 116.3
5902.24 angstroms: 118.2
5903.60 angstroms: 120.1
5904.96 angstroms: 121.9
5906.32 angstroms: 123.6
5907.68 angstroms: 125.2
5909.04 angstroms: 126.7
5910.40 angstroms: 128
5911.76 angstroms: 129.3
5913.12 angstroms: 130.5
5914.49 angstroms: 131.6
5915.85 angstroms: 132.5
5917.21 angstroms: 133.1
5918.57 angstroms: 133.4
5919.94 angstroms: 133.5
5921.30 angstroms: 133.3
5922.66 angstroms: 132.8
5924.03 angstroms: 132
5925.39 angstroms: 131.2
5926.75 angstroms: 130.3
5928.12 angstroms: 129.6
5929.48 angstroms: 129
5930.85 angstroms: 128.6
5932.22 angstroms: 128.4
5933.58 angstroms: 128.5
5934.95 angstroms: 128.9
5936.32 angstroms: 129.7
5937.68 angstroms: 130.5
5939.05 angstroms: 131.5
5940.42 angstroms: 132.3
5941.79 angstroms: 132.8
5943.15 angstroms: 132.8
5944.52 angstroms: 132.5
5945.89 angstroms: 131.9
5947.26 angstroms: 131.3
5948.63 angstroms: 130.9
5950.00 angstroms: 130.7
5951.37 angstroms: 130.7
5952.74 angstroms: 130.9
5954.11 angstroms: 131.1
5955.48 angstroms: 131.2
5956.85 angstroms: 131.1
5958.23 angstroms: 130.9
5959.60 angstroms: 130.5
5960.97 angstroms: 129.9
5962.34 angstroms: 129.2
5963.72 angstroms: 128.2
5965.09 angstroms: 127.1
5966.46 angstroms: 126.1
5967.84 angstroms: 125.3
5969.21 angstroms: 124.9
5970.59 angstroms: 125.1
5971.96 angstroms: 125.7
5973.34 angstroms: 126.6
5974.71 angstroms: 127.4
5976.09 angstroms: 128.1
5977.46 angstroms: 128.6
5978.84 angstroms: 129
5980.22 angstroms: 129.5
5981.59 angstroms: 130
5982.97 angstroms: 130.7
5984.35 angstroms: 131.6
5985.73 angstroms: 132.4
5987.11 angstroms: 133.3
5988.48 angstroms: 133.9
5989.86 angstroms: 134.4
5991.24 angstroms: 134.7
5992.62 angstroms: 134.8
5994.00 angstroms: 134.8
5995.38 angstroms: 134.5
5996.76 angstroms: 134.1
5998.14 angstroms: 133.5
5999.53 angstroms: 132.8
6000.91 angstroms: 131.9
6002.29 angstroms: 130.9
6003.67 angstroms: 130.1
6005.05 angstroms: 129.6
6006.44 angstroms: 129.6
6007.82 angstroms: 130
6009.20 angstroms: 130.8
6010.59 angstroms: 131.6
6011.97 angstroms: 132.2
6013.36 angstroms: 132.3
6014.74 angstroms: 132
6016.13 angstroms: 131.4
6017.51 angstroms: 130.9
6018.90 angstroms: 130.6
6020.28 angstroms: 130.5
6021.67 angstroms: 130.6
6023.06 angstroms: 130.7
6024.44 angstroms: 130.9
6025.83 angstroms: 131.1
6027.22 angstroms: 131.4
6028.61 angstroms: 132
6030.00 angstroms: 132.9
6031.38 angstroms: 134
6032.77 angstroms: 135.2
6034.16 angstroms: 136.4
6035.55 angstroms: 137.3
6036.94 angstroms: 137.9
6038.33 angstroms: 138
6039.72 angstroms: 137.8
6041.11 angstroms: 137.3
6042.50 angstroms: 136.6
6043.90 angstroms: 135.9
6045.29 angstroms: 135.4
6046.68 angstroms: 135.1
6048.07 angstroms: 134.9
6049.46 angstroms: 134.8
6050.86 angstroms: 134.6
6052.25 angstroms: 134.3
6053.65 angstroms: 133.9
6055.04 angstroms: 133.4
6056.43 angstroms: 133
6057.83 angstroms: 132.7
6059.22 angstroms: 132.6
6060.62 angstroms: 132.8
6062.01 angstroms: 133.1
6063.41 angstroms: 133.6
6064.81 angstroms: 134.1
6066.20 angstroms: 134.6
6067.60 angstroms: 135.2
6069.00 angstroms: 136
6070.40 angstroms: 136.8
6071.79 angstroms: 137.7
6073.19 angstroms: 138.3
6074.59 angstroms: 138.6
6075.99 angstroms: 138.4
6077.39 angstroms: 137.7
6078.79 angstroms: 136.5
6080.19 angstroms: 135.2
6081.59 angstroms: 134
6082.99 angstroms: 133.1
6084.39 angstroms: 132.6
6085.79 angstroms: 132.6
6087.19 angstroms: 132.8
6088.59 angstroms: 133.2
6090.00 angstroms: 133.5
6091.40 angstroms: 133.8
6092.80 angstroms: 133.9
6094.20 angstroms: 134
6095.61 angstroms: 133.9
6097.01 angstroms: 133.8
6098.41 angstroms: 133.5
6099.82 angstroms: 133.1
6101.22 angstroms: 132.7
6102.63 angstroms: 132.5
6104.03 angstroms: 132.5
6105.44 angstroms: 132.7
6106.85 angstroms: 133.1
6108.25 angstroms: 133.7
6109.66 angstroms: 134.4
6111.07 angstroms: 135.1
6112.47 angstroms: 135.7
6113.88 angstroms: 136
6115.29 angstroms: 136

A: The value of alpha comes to 0.04 mag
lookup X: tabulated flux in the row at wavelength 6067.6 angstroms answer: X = 135.2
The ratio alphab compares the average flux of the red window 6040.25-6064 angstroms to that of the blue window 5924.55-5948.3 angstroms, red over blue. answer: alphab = 1.03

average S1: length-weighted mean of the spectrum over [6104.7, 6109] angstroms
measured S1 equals 133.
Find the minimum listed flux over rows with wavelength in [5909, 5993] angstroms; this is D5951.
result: 124.9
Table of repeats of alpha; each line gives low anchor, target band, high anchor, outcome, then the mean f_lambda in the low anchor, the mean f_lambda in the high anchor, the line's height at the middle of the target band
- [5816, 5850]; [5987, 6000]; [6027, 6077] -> 0.012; 137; 135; 136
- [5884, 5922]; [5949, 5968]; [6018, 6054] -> -0.023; 122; 134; 127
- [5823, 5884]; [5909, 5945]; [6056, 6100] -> 0.023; 133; 135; 134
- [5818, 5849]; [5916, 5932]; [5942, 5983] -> 0.001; 137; 129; 132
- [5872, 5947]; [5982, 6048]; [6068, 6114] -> -0.018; 126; 135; 131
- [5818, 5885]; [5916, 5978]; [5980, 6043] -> 0.024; 133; 133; 133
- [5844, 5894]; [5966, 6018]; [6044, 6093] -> 0.010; 127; 135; 132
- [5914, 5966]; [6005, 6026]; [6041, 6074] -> 0.020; 131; 135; 133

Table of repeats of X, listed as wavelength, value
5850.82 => 131.6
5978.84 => 129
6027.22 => 131.4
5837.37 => 141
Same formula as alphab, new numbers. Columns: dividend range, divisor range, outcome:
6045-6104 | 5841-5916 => 1.07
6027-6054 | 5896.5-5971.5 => 1.05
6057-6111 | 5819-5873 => 1.00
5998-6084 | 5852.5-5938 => 1.06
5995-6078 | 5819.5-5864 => 0.99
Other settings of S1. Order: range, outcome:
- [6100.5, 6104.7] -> 133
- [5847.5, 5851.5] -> 132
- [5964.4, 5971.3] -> 126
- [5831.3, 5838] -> 141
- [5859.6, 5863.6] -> 129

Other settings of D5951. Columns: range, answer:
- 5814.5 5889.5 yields 114.7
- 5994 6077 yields 129.6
